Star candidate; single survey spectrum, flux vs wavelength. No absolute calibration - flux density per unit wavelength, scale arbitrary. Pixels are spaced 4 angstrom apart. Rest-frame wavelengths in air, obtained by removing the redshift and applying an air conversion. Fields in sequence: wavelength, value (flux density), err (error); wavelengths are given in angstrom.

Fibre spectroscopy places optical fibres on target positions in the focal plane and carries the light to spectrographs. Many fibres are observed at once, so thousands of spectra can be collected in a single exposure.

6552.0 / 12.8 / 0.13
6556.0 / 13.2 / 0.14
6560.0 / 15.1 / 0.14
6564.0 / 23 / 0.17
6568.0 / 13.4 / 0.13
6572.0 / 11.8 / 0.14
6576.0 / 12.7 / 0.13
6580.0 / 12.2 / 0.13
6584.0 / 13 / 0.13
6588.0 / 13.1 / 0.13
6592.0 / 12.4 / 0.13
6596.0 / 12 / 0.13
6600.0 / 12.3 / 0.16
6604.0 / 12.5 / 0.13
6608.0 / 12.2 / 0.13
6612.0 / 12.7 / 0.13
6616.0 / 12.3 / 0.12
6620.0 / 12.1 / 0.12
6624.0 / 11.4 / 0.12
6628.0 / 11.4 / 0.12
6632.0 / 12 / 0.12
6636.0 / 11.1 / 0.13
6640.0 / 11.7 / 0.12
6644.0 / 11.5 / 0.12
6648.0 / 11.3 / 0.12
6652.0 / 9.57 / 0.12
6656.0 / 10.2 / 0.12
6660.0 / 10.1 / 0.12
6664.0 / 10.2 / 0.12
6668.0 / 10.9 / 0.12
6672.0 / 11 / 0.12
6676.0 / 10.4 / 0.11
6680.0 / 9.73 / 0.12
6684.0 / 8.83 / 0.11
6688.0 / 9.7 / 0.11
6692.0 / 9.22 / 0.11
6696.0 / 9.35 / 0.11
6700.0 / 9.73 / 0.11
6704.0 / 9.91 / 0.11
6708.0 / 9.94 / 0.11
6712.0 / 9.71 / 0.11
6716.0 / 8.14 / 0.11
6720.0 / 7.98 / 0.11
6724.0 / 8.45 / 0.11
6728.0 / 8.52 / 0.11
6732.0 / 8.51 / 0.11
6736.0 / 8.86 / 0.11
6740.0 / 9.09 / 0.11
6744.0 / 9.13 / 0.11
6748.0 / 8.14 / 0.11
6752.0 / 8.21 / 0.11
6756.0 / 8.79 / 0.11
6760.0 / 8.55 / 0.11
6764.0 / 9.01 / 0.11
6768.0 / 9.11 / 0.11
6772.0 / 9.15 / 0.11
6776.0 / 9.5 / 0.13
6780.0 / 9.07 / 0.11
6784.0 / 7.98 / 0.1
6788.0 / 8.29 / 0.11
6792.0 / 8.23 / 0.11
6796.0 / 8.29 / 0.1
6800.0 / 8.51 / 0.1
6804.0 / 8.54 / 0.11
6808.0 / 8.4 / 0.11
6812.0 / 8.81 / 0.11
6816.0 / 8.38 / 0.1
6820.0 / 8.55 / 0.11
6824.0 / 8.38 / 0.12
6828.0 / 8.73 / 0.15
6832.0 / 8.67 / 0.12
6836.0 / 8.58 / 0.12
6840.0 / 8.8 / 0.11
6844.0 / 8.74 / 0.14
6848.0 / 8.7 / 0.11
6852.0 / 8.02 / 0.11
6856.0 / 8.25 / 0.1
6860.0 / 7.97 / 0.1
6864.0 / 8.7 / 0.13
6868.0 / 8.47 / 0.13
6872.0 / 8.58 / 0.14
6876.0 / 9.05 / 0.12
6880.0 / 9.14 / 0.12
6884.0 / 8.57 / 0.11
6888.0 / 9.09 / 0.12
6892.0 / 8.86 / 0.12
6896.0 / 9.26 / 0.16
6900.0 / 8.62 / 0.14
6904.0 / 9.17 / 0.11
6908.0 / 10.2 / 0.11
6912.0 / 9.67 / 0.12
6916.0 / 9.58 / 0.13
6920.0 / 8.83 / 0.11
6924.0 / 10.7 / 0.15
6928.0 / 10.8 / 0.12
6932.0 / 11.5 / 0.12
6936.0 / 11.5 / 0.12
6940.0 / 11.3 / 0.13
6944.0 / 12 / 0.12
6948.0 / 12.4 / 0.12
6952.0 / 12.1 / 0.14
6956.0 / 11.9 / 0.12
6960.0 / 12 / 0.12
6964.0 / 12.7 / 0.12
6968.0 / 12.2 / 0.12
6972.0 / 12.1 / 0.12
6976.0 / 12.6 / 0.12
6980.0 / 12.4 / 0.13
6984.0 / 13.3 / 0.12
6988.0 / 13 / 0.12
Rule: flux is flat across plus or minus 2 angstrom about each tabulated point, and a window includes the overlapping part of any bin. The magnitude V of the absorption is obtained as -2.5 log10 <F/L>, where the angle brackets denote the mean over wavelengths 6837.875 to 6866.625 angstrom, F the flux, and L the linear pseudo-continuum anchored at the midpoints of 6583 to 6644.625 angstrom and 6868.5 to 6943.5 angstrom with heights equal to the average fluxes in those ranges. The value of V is 0.199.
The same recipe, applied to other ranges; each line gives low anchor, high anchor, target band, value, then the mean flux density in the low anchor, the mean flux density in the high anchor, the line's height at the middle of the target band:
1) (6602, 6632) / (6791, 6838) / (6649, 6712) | 0.10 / 12.1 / 8.51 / 10.9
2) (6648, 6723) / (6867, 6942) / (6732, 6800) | 0.12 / 9.73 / 9.64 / 9.7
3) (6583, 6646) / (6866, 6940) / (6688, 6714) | 0.18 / 12.1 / 9.58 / 11.3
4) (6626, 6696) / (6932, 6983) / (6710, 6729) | 0.25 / 10.5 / 12.1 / 10.8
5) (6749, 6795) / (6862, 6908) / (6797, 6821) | 0.03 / 8.7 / 8.92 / 8.77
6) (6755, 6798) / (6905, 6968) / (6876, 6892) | 0.16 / 8.72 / 11.1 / 10.4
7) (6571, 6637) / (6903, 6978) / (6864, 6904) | 0.28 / 12.2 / 11.3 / 11.4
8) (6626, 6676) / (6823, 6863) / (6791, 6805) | 0.08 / 10.9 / 8.49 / 9.05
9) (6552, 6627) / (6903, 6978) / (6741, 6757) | 0.39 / 13.2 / 11.3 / 12.3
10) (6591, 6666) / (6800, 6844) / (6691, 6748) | 0.13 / 11.5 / 8.59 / 10.1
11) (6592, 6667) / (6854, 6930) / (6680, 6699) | 0.17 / 11.5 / 9.13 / 11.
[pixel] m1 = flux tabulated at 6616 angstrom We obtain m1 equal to 12.3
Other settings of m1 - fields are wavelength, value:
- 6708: 9.94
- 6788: 8.29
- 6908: 10.2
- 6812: 8.81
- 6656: 10.2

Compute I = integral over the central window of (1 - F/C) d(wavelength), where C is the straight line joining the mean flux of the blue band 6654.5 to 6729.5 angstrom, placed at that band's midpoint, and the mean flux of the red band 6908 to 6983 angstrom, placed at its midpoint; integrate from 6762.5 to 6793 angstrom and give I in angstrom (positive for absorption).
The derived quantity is 4.2 angstrom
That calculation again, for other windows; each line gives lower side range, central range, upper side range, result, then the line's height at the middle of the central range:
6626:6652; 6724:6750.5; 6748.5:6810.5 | 2.2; 9.45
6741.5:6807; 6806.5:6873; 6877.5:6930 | 3.9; 9.04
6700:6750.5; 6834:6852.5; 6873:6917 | 1.0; 9.09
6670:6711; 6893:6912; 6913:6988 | 3.4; 11.3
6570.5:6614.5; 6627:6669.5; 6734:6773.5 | 1.1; 11.2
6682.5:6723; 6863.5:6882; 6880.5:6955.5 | 2.3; 10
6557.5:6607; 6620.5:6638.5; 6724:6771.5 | 1.0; 12.2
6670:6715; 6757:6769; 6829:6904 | 0.6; 9.31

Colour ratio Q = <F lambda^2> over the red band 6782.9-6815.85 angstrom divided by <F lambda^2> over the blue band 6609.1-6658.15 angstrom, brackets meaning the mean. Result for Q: 0.77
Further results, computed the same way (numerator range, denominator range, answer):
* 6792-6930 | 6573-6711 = 0.85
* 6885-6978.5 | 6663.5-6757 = 1.25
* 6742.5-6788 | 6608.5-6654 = 0.79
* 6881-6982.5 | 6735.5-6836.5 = 1.30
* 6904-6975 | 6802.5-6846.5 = 1.35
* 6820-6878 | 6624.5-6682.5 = 0.84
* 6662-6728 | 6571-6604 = 0.79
